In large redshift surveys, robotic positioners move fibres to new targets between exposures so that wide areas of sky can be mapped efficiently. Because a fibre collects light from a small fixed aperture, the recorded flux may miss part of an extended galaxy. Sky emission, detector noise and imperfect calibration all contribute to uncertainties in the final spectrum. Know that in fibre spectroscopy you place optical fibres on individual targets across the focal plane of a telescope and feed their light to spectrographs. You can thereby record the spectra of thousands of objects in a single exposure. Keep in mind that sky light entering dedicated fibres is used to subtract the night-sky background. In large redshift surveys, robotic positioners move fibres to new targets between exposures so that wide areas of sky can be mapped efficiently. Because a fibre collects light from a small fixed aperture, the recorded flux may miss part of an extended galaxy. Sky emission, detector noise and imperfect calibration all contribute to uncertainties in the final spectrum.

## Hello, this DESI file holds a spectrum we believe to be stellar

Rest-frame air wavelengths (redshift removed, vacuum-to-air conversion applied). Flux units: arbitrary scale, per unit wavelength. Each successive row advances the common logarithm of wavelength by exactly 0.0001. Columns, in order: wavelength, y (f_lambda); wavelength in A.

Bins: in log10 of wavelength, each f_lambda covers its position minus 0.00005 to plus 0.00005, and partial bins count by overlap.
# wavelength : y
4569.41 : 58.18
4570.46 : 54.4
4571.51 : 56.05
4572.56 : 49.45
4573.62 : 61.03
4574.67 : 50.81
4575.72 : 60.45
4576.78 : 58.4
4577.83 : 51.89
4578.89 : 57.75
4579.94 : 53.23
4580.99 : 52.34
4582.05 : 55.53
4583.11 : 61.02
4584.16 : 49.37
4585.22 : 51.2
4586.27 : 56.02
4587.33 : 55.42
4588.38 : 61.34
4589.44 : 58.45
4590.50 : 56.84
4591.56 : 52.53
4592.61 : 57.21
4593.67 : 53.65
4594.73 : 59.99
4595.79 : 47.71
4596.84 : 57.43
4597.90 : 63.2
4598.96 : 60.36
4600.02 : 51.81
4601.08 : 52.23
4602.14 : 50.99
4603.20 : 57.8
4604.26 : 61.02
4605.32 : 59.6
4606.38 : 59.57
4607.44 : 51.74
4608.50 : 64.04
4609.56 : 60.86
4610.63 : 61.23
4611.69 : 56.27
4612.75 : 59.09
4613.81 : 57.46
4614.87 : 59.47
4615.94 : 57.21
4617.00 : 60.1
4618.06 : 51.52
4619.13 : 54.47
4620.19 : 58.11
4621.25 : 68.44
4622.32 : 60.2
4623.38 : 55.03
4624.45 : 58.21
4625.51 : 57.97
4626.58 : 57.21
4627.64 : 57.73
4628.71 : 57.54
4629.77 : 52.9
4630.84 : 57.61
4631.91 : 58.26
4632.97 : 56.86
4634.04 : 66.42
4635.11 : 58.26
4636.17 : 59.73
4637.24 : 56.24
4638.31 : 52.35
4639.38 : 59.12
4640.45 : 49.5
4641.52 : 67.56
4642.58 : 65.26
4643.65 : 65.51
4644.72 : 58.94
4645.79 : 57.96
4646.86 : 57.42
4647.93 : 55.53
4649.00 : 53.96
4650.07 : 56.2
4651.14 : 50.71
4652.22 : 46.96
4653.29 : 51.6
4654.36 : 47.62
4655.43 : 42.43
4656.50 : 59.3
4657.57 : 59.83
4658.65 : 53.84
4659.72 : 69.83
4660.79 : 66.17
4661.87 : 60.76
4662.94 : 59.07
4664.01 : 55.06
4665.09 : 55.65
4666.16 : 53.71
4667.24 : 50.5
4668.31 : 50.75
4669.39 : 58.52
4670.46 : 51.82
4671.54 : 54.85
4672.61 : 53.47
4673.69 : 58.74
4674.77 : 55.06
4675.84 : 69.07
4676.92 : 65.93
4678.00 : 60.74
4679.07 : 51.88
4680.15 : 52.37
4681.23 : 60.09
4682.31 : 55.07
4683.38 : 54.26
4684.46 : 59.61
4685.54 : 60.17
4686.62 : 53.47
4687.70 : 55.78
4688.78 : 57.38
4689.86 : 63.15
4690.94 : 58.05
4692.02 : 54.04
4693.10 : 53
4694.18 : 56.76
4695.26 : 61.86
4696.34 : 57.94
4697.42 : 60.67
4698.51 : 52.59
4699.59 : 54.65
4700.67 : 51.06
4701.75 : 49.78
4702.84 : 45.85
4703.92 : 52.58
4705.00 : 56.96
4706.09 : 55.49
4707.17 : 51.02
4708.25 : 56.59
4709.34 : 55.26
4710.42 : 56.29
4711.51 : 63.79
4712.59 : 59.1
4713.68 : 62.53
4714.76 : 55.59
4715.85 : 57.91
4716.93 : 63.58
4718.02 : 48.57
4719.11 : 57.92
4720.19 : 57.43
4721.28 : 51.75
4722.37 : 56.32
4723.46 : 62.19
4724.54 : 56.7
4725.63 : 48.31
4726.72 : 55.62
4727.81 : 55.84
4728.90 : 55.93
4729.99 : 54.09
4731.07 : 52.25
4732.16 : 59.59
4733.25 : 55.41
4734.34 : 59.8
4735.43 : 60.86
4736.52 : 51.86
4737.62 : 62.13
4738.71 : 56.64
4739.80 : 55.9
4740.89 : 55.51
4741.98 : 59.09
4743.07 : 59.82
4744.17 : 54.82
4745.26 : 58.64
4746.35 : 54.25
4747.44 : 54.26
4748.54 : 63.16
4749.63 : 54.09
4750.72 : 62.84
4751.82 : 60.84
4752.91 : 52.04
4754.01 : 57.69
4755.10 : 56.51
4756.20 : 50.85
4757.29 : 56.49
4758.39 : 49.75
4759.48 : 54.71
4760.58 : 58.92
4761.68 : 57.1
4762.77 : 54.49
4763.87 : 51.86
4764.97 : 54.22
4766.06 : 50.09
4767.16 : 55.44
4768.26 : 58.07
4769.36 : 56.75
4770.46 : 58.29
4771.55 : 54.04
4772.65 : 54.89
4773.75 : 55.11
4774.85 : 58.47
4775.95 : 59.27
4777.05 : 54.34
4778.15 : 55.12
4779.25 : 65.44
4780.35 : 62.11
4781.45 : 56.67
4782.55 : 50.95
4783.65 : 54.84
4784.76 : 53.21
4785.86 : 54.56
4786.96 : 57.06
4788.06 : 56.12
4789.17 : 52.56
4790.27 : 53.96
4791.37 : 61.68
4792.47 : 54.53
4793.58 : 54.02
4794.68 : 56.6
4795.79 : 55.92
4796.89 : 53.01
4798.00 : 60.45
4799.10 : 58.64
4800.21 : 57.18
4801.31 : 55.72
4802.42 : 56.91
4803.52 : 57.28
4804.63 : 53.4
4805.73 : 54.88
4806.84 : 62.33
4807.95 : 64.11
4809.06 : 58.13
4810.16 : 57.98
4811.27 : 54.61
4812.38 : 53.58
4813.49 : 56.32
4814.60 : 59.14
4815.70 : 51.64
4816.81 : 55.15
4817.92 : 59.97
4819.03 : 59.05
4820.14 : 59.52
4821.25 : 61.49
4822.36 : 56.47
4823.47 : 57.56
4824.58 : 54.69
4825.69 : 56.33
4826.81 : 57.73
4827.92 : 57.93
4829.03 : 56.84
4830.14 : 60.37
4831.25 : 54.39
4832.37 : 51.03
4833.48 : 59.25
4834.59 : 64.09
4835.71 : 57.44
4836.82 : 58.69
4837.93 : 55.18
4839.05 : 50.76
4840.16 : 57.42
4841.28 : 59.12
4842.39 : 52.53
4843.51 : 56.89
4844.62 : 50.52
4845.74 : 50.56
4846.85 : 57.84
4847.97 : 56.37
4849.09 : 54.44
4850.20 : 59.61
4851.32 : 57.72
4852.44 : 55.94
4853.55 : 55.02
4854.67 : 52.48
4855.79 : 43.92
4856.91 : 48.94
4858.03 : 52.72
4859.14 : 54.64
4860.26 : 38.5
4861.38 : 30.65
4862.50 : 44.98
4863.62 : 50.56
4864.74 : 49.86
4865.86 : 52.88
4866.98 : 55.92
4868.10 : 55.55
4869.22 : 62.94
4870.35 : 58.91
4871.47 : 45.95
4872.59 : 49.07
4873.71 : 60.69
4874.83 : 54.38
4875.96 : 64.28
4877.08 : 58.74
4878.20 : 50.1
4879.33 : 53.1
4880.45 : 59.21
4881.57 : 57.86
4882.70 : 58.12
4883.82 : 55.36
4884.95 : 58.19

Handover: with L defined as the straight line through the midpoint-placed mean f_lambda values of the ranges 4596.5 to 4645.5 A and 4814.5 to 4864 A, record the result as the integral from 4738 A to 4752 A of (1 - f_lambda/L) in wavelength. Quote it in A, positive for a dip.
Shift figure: -0.4 A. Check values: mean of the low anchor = 58.3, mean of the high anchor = 54.5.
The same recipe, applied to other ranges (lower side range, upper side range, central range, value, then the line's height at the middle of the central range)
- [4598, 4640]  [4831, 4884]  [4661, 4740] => 0.2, 56.6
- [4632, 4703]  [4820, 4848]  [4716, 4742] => 0.1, 56.6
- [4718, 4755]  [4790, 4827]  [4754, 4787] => 0.7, 56.8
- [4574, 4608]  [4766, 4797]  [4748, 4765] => 0.0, 56.1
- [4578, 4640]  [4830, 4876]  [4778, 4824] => -2.1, 54.4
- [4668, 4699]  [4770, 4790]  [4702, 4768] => 0.7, 56.7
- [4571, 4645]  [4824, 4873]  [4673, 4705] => -0.3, 56.1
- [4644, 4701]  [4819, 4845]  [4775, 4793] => 0.1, 56.7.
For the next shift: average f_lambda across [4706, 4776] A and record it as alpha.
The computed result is 56.4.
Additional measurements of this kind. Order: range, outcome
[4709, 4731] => 56.7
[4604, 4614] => 59.1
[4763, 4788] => 55.9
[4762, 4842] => 56.6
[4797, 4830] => 57.4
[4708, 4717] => 58.8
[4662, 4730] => 56.2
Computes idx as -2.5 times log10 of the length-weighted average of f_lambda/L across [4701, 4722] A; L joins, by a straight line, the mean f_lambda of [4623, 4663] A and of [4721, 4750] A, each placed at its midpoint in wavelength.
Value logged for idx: 0.02 mag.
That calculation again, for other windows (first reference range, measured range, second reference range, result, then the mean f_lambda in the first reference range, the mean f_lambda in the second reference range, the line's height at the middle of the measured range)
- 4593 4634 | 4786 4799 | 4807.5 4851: 0.02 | 57.6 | 56.8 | 56.9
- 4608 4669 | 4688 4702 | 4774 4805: 0.01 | 57.4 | 56.4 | 57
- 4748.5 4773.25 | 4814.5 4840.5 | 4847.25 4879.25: -0.07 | 55.6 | 52.7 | 53.7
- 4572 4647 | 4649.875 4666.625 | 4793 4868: 0.03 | 57.3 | 55.2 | 56.8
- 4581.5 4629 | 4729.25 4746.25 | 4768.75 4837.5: 0.00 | 57.2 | 56.9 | 57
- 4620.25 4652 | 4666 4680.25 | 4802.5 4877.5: 0.02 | 58.1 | 55.2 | 57.6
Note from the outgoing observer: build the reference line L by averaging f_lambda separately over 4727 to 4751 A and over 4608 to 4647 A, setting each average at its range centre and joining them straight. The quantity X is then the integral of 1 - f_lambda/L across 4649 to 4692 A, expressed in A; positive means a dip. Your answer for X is 1.3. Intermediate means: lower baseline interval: 58.7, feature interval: 56.3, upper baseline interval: 57.1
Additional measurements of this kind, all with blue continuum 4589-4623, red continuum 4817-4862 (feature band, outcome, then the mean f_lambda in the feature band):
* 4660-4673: 0.2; 56.2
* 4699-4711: 0.7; 53.3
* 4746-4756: -0.2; 57.1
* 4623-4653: -0.1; 57.3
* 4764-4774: 0.1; 55.1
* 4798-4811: -0.6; 57.9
